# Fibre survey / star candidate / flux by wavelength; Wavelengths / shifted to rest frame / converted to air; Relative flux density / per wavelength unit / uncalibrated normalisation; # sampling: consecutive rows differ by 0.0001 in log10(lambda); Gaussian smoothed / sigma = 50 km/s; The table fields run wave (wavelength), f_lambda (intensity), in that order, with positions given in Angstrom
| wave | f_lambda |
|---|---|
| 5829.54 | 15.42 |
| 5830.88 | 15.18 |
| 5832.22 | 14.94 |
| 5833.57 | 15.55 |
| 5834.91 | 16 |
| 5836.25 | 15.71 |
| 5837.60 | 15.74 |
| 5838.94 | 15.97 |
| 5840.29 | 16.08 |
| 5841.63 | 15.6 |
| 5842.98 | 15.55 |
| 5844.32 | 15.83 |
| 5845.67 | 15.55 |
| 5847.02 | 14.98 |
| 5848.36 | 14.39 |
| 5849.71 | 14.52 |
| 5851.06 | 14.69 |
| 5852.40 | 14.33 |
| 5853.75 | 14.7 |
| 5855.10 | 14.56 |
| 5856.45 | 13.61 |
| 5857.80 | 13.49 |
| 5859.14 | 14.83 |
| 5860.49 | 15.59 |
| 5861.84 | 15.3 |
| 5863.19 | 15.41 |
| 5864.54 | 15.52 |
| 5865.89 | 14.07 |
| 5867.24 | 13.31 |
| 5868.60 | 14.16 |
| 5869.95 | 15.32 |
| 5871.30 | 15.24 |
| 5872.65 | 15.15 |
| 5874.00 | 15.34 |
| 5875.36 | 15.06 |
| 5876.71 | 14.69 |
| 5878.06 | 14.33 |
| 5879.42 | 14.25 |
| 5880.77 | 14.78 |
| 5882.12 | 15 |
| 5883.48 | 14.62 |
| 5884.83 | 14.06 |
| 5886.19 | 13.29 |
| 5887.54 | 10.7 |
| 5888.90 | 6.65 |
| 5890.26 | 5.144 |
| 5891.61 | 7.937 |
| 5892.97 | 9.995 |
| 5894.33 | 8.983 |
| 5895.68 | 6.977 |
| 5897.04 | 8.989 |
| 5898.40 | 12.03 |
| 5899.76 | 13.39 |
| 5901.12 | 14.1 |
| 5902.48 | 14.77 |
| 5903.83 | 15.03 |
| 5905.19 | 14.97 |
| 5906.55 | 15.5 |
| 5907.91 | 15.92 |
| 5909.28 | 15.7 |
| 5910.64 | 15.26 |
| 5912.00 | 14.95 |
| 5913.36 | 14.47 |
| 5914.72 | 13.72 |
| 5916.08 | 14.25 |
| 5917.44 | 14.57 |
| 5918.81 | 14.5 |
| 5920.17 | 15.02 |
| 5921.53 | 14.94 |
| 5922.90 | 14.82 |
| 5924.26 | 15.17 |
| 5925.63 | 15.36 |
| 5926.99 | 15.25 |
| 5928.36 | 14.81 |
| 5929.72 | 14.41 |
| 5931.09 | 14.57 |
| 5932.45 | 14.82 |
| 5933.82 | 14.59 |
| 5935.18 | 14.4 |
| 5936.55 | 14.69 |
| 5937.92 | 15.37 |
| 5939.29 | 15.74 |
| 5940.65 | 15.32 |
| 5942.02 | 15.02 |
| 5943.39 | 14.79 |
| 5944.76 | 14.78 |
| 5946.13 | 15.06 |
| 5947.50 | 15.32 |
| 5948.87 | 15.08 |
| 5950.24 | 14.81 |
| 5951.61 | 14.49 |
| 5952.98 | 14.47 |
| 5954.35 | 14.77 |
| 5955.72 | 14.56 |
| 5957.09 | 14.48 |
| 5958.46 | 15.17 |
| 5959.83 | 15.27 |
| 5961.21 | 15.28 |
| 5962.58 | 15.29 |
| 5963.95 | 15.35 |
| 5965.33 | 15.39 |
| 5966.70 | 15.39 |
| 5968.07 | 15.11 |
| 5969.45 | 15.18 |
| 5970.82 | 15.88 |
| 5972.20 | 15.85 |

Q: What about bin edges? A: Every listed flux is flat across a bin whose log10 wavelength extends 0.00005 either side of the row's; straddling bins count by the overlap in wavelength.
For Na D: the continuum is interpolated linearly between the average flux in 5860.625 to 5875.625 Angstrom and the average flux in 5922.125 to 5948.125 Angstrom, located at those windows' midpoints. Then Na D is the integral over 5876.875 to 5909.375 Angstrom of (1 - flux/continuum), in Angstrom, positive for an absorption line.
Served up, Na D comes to 5.6 Angstrom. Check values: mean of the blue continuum 14.9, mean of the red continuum 15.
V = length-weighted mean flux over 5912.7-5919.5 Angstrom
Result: 14.3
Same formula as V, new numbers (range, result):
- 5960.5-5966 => 15.3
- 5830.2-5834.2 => 15.2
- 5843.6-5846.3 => 15.7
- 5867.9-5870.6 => 14.7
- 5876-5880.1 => 14.4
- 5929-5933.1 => 14.6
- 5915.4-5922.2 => 14.7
